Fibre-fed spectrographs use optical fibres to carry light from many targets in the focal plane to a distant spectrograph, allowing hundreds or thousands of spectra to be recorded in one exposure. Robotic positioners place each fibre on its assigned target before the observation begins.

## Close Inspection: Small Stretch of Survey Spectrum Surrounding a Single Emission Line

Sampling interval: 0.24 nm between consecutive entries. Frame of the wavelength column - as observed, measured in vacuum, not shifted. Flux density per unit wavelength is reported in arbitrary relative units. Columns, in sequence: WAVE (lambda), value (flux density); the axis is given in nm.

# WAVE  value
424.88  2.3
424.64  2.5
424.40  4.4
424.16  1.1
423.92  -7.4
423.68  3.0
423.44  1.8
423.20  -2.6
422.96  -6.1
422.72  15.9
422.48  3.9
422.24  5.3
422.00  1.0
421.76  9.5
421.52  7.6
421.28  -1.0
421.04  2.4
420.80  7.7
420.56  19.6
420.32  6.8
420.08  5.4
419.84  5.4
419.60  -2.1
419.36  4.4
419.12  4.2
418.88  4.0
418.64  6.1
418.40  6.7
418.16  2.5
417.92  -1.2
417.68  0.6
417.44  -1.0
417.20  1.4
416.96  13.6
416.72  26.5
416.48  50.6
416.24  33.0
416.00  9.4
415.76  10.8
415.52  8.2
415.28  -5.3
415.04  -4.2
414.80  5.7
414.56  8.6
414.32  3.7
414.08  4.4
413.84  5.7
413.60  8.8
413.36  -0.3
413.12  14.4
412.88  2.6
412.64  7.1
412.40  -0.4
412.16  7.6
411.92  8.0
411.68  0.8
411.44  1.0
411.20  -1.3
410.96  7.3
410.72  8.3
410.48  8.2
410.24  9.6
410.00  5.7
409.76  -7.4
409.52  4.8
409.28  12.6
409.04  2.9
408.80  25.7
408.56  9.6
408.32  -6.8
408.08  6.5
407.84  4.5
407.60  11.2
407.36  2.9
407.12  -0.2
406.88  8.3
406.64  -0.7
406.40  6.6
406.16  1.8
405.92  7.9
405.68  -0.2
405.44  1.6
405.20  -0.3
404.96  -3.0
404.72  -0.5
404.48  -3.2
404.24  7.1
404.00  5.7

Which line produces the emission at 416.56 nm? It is [O II]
